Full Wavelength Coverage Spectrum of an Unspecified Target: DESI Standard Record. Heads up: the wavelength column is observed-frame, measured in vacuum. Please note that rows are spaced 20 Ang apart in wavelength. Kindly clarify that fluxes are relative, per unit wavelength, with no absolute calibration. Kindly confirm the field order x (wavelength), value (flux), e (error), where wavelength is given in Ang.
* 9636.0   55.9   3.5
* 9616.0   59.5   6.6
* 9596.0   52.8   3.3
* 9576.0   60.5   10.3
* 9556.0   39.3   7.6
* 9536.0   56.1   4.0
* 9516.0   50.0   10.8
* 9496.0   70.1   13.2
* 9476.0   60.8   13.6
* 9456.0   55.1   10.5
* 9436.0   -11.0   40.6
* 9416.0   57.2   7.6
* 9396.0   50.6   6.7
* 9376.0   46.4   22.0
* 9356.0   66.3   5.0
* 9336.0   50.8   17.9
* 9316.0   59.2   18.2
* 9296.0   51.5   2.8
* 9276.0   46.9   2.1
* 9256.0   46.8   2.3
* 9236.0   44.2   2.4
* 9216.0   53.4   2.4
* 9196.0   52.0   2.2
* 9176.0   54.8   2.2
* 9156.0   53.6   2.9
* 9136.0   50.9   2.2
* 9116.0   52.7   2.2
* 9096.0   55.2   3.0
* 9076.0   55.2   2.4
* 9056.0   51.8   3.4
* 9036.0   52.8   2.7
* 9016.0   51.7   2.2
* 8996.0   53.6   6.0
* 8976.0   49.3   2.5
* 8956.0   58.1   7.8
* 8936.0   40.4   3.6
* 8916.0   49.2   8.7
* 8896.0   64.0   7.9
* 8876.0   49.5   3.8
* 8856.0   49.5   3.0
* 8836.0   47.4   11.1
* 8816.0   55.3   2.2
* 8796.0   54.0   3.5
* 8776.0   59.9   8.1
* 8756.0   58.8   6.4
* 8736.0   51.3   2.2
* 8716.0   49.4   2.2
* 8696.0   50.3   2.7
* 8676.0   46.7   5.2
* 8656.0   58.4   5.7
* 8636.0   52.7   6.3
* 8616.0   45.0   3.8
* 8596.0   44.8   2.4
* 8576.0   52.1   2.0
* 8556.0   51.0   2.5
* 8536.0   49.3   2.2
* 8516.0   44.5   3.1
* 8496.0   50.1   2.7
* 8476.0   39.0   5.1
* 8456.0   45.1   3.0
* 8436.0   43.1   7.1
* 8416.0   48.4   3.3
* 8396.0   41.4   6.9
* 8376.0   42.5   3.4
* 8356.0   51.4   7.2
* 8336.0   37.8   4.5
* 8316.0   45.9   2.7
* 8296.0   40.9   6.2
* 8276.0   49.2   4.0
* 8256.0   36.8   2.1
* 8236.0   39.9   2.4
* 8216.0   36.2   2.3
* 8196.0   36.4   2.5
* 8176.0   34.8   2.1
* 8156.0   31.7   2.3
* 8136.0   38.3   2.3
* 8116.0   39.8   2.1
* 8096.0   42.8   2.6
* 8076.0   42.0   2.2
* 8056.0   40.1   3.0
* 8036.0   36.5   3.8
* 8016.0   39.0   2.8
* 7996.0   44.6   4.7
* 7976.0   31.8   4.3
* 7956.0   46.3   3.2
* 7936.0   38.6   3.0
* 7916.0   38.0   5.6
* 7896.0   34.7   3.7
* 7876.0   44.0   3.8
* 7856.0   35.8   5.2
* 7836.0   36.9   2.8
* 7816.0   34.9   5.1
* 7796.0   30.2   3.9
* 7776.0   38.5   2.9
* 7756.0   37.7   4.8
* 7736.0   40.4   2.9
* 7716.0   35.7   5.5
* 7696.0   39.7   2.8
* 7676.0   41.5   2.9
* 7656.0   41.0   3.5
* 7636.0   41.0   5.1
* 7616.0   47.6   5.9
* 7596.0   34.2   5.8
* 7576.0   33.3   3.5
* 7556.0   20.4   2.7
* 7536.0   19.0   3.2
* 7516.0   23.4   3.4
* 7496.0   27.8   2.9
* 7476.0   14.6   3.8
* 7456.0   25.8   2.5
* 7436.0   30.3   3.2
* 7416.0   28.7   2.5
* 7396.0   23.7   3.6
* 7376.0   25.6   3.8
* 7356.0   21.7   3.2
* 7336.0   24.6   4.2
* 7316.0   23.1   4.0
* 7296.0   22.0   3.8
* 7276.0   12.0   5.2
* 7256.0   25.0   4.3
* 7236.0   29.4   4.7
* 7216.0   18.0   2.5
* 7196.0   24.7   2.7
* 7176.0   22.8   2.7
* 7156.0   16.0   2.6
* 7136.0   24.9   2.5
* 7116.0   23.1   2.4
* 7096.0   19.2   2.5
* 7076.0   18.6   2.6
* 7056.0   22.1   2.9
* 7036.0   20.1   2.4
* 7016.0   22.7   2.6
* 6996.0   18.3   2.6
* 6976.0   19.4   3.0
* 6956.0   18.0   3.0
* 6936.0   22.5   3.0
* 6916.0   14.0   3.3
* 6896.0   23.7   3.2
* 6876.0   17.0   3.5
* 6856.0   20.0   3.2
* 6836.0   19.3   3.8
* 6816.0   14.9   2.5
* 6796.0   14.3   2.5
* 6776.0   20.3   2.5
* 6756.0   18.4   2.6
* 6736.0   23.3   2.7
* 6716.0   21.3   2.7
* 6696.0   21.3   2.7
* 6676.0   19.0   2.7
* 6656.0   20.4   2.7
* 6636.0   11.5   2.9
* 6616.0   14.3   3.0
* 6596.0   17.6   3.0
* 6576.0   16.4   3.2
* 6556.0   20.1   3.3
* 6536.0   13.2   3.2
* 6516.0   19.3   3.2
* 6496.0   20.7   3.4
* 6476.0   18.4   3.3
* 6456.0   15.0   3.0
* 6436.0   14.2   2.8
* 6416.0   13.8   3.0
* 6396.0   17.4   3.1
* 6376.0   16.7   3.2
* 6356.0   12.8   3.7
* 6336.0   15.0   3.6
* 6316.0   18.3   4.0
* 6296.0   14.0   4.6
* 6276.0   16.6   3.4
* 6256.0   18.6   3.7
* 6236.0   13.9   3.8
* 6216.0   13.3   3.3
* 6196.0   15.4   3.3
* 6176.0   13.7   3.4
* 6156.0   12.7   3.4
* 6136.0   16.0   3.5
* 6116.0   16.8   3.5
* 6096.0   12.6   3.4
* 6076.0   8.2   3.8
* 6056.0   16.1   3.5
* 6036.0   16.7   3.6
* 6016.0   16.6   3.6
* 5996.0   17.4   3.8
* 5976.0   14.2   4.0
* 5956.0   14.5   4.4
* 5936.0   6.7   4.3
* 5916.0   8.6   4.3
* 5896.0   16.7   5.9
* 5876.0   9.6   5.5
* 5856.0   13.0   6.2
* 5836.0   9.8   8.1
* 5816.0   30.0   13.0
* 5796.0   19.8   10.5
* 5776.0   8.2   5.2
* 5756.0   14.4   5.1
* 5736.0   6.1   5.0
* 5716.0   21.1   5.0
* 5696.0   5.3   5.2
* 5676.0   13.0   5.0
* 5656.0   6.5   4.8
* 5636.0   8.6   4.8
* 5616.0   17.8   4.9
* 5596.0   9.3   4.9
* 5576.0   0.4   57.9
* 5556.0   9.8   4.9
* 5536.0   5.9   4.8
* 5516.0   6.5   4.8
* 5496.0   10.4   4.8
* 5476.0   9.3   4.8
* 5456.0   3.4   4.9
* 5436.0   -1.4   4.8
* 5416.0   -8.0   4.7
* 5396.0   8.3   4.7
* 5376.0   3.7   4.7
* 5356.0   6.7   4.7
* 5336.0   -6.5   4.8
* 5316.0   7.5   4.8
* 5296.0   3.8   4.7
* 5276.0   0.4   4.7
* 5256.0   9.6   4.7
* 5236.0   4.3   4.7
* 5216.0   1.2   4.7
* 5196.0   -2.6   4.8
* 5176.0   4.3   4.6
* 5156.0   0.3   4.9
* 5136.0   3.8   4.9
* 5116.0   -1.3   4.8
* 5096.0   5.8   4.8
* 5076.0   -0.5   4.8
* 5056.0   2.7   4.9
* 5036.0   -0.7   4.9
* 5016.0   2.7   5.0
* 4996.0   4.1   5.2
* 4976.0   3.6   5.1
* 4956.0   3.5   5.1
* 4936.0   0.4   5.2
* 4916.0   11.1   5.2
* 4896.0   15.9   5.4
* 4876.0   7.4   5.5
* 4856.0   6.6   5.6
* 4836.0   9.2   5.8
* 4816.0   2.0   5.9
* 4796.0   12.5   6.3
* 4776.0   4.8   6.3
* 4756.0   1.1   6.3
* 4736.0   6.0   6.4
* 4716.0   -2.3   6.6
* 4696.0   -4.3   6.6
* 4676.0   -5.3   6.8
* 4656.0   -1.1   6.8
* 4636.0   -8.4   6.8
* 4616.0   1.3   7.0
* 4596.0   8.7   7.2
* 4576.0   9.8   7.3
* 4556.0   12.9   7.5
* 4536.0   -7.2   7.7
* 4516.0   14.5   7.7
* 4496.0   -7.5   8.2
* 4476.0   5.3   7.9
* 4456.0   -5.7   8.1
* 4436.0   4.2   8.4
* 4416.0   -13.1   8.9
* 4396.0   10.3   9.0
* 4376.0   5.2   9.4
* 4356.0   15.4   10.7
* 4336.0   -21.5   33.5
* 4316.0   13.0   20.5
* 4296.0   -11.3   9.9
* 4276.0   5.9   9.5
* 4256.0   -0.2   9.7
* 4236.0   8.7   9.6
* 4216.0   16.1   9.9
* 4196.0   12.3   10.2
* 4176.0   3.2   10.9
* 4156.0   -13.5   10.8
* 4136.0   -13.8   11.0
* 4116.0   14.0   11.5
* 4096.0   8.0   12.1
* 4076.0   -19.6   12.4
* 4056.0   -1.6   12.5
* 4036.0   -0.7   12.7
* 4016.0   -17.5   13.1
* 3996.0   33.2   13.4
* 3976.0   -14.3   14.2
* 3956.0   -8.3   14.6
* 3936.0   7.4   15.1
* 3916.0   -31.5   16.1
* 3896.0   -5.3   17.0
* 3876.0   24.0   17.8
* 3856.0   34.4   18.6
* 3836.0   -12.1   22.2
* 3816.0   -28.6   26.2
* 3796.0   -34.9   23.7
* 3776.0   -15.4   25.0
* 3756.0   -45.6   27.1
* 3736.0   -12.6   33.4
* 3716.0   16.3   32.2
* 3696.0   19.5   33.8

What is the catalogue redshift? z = 0.90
